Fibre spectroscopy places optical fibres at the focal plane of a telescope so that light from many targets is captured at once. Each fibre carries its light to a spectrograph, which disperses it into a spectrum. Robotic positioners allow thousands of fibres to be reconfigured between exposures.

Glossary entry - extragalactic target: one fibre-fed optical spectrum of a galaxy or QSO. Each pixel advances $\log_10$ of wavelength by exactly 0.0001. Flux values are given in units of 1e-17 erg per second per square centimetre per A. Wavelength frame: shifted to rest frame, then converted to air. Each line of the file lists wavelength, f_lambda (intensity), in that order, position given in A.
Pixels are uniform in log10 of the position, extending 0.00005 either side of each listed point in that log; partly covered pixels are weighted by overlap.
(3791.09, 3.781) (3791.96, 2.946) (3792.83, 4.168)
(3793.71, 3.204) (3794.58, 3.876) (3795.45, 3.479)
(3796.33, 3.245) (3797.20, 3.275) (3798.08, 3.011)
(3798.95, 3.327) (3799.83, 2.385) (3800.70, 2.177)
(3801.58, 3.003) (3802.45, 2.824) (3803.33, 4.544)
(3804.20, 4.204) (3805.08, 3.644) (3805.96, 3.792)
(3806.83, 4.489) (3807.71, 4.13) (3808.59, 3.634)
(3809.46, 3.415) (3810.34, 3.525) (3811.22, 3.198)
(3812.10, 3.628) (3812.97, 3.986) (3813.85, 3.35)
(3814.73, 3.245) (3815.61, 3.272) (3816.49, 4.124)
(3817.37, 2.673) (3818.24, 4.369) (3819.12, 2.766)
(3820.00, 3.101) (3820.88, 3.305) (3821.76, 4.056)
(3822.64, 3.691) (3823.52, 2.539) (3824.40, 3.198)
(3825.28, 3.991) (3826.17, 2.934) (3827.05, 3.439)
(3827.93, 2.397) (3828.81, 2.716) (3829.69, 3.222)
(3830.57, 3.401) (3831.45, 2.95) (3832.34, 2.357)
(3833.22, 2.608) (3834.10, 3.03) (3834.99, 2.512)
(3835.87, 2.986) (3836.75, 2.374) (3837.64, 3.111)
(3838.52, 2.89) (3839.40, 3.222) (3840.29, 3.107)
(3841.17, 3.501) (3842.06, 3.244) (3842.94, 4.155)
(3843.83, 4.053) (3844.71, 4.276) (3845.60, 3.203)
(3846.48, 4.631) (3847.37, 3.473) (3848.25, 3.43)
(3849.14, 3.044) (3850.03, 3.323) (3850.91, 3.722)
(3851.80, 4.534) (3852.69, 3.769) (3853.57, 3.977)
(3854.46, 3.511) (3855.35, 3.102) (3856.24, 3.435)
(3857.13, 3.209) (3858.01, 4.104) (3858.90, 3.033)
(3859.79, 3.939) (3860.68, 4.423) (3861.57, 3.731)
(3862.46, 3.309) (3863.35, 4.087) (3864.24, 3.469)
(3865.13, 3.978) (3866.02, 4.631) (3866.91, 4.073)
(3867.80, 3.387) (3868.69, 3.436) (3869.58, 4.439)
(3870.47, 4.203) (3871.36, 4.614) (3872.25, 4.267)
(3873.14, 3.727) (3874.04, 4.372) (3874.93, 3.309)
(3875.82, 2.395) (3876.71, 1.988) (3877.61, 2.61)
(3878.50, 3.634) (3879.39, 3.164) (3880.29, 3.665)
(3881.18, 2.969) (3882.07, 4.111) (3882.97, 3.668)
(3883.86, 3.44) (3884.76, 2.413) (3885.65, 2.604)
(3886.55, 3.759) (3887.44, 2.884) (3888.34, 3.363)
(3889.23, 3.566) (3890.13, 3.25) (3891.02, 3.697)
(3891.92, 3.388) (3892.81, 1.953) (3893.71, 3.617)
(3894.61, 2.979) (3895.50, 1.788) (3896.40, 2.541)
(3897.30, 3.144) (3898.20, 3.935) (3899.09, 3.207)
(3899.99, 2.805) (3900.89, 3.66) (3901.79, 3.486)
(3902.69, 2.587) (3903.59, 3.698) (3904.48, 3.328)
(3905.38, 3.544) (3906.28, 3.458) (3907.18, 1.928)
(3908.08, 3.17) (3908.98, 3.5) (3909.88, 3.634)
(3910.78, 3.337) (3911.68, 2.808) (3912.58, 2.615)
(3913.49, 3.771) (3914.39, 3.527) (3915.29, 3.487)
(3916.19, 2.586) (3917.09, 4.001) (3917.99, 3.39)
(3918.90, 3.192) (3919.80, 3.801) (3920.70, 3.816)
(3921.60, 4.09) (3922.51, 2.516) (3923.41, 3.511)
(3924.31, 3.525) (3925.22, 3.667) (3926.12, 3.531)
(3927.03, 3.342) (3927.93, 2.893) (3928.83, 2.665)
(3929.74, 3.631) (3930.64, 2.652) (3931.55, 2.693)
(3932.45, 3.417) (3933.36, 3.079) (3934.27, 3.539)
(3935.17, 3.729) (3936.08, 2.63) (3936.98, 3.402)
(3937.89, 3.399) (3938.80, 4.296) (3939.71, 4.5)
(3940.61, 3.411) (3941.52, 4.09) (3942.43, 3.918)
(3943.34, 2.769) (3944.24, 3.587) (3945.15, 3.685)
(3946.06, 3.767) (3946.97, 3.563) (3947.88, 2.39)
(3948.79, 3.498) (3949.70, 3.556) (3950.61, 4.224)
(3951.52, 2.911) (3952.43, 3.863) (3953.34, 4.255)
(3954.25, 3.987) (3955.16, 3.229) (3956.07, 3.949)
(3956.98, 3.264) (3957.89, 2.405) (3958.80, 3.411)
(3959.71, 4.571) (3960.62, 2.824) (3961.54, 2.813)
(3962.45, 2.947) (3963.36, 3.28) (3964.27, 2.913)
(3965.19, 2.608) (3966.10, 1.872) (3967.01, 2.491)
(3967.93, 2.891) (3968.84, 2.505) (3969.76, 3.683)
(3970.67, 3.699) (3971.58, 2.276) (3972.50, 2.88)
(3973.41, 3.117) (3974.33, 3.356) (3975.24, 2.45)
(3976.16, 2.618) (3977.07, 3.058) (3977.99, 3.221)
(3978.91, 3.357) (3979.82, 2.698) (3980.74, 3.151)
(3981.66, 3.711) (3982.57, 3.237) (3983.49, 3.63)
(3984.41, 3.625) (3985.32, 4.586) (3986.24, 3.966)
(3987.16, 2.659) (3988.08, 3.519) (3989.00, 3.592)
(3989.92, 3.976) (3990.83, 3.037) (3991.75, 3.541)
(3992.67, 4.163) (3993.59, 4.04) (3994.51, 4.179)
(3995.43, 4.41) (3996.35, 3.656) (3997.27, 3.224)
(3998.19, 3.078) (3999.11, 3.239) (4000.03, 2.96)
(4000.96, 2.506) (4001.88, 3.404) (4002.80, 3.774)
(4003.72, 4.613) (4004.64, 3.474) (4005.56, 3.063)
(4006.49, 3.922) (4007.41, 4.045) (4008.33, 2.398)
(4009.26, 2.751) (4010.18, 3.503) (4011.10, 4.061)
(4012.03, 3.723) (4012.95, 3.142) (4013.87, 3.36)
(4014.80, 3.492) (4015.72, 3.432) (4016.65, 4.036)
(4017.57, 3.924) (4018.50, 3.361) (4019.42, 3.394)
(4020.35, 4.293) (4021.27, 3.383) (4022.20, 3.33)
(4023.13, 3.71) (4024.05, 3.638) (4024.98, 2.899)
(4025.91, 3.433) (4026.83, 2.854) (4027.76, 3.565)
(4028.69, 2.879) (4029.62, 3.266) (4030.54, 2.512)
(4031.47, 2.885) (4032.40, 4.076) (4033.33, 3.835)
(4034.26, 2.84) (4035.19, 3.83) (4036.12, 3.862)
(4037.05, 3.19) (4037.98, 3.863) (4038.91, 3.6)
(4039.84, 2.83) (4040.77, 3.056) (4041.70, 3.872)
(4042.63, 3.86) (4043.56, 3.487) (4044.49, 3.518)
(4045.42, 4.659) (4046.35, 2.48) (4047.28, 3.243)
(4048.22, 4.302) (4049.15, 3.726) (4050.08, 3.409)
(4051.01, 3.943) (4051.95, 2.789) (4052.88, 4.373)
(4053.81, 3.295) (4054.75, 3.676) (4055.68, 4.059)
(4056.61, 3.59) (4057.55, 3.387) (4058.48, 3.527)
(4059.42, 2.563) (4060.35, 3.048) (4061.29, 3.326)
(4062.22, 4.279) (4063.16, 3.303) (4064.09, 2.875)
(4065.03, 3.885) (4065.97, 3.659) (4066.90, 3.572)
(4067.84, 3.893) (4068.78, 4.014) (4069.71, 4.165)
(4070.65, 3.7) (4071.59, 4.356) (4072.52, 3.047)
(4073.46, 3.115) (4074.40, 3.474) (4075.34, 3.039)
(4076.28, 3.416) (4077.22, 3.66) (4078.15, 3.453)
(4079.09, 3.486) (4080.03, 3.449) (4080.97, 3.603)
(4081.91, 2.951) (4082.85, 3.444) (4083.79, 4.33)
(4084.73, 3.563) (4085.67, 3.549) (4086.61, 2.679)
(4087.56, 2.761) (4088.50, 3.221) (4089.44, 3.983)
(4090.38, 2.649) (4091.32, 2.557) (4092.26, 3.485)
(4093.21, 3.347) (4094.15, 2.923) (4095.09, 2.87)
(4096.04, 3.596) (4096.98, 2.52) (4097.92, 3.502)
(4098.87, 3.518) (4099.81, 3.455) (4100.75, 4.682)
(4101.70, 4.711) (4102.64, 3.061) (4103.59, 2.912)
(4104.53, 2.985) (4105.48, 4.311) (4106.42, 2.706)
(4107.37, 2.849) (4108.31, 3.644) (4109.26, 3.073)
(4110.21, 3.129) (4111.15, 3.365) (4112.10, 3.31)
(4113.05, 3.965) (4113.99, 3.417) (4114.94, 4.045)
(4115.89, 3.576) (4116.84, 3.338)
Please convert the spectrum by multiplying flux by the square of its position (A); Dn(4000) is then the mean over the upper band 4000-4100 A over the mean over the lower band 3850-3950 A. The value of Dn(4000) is 1.09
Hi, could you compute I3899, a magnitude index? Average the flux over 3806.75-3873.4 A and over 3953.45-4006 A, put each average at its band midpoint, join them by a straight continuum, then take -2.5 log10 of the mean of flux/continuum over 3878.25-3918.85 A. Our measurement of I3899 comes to 0.07 mag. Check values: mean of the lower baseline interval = 3.51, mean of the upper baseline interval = 3.31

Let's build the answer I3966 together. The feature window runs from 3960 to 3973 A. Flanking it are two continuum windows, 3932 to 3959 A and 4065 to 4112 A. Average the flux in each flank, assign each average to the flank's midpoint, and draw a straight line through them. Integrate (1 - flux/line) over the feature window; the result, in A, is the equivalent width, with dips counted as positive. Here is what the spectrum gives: 2.4 A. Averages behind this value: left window 3.52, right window 3.42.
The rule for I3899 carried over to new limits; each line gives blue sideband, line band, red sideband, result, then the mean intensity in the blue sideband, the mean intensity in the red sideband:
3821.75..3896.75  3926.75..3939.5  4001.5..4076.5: 0.06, 3.39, 3.51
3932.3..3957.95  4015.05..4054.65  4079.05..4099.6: -0.04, 3.55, 3.27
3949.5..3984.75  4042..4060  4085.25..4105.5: -0.10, 3.19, 3.31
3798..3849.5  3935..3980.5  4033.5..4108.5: 0.04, 3.34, 3.47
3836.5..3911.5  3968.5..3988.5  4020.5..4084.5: 0.08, 3.44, 3.5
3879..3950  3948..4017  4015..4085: 0.02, 3.31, 3.52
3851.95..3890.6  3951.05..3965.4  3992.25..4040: 0.06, 3.57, 3.48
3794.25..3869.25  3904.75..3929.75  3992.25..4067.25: 0.05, 3.45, 3.5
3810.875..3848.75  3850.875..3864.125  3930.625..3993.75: -0.13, 3.3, 3.34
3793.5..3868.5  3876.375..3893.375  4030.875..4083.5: 0.10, 3.44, 3.53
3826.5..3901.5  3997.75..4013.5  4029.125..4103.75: 0.02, 3.39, 3.47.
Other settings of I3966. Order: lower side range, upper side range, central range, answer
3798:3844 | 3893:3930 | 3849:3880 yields -3.67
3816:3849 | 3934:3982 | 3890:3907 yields 0.71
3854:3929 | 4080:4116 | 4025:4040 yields 0.21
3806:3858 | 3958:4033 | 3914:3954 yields -1.13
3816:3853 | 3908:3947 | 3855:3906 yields -0.89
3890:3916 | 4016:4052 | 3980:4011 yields -1.31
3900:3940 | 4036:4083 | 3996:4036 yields 0.63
